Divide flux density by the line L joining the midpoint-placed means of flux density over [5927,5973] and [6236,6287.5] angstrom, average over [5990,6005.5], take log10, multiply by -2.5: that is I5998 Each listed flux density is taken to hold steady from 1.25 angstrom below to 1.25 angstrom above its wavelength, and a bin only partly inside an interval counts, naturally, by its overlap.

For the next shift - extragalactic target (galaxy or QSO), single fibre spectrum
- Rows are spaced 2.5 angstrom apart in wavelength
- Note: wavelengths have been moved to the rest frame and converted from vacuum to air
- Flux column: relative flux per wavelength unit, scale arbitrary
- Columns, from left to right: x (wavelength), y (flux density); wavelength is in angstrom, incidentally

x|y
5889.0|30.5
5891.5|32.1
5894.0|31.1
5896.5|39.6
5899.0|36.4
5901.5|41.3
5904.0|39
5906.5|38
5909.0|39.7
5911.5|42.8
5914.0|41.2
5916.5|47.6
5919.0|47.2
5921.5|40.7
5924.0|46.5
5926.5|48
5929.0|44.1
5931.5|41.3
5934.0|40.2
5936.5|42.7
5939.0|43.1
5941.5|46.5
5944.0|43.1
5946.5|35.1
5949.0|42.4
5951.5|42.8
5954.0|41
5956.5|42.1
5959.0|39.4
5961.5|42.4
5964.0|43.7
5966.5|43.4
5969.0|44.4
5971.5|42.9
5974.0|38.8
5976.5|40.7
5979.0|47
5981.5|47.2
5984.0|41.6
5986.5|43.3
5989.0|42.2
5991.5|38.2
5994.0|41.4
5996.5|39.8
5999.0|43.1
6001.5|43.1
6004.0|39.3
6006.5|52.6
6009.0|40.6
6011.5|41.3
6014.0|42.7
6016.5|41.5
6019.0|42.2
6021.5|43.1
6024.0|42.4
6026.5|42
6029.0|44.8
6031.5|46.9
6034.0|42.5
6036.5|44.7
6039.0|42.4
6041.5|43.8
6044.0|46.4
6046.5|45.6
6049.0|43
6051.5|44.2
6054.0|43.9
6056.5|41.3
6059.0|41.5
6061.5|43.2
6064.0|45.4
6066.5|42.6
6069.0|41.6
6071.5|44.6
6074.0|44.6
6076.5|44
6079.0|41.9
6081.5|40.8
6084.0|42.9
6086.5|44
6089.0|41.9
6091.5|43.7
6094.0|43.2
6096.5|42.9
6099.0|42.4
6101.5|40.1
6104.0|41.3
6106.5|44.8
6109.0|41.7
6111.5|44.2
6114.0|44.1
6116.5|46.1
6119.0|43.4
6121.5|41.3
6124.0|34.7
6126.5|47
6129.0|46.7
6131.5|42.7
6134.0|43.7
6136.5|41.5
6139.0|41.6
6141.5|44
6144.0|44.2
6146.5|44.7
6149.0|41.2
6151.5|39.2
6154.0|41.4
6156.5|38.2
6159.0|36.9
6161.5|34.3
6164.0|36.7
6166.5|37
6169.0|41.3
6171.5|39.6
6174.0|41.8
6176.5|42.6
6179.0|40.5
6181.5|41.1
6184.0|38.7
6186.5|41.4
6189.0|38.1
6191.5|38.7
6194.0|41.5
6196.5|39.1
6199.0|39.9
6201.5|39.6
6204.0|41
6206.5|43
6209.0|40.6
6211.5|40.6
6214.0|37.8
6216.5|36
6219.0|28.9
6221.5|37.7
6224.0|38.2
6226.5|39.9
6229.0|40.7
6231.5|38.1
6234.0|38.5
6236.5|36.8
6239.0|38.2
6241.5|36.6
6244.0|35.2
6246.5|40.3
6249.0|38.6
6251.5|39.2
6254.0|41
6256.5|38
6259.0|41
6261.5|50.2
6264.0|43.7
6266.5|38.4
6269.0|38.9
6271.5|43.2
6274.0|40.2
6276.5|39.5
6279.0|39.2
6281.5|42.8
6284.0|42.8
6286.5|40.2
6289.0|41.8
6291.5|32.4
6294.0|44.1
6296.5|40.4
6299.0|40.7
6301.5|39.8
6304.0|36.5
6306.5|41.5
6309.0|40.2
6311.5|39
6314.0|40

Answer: 0.03 mag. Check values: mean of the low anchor 42.3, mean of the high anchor 40.2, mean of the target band 41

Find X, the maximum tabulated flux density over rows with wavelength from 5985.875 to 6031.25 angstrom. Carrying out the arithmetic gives 52.6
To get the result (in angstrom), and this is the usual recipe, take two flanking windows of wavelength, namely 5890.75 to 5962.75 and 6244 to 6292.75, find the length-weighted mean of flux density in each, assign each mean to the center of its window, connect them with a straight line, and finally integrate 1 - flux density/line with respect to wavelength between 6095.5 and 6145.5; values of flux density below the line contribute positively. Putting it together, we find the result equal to -2.5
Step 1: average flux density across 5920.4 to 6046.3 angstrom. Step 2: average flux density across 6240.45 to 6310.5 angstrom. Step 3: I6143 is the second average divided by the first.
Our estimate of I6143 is 0.94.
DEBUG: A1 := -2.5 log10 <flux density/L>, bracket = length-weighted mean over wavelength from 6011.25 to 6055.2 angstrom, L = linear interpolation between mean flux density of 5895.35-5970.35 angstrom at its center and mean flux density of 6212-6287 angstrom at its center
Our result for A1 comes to -0.06 mag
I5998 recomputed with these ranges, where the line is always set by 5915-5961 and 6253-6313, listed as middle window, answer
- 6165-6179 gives 0.03 mag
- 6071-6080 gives -0.04 mag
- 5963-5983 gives -0.02 mag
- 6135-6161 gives 0.01 mag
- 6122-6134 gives -0.03 mag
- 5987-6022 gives 0.01 mag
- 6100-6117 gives -0.03 mag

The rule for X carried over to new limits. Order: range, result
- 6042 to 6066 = 46.4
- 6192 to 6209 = 43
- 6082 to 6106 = 44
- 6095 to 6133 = 47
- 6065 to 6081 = 44.6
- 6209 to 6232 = 40.7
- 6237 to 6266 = 50.2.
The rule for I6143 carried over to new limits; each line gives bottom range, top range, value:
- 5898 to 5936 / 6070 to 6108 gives 1.01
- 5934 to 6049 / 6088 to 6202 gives 0.97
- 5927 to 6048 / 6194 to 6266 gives 0.92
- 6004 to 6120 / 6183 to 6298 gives 0.91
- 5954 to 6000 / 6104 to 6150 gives 1.02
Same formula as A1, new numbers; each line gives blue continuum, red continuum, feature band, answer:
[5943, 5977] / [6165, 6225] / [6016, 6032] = -0.06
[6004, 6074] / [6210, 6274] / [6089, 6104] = 0.00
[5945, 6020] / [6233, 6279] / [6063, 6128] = -0.04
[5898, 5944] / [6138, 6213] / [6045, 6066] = -0.05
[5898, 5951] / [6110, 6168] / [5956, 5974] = -0.01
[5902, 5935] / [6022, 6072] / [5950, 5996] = 0.02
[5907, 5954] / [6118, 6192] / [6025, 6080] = -0.05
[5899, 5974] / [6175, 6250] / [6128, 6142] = -0.09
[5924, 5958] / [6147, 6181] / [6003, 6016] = -0.04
